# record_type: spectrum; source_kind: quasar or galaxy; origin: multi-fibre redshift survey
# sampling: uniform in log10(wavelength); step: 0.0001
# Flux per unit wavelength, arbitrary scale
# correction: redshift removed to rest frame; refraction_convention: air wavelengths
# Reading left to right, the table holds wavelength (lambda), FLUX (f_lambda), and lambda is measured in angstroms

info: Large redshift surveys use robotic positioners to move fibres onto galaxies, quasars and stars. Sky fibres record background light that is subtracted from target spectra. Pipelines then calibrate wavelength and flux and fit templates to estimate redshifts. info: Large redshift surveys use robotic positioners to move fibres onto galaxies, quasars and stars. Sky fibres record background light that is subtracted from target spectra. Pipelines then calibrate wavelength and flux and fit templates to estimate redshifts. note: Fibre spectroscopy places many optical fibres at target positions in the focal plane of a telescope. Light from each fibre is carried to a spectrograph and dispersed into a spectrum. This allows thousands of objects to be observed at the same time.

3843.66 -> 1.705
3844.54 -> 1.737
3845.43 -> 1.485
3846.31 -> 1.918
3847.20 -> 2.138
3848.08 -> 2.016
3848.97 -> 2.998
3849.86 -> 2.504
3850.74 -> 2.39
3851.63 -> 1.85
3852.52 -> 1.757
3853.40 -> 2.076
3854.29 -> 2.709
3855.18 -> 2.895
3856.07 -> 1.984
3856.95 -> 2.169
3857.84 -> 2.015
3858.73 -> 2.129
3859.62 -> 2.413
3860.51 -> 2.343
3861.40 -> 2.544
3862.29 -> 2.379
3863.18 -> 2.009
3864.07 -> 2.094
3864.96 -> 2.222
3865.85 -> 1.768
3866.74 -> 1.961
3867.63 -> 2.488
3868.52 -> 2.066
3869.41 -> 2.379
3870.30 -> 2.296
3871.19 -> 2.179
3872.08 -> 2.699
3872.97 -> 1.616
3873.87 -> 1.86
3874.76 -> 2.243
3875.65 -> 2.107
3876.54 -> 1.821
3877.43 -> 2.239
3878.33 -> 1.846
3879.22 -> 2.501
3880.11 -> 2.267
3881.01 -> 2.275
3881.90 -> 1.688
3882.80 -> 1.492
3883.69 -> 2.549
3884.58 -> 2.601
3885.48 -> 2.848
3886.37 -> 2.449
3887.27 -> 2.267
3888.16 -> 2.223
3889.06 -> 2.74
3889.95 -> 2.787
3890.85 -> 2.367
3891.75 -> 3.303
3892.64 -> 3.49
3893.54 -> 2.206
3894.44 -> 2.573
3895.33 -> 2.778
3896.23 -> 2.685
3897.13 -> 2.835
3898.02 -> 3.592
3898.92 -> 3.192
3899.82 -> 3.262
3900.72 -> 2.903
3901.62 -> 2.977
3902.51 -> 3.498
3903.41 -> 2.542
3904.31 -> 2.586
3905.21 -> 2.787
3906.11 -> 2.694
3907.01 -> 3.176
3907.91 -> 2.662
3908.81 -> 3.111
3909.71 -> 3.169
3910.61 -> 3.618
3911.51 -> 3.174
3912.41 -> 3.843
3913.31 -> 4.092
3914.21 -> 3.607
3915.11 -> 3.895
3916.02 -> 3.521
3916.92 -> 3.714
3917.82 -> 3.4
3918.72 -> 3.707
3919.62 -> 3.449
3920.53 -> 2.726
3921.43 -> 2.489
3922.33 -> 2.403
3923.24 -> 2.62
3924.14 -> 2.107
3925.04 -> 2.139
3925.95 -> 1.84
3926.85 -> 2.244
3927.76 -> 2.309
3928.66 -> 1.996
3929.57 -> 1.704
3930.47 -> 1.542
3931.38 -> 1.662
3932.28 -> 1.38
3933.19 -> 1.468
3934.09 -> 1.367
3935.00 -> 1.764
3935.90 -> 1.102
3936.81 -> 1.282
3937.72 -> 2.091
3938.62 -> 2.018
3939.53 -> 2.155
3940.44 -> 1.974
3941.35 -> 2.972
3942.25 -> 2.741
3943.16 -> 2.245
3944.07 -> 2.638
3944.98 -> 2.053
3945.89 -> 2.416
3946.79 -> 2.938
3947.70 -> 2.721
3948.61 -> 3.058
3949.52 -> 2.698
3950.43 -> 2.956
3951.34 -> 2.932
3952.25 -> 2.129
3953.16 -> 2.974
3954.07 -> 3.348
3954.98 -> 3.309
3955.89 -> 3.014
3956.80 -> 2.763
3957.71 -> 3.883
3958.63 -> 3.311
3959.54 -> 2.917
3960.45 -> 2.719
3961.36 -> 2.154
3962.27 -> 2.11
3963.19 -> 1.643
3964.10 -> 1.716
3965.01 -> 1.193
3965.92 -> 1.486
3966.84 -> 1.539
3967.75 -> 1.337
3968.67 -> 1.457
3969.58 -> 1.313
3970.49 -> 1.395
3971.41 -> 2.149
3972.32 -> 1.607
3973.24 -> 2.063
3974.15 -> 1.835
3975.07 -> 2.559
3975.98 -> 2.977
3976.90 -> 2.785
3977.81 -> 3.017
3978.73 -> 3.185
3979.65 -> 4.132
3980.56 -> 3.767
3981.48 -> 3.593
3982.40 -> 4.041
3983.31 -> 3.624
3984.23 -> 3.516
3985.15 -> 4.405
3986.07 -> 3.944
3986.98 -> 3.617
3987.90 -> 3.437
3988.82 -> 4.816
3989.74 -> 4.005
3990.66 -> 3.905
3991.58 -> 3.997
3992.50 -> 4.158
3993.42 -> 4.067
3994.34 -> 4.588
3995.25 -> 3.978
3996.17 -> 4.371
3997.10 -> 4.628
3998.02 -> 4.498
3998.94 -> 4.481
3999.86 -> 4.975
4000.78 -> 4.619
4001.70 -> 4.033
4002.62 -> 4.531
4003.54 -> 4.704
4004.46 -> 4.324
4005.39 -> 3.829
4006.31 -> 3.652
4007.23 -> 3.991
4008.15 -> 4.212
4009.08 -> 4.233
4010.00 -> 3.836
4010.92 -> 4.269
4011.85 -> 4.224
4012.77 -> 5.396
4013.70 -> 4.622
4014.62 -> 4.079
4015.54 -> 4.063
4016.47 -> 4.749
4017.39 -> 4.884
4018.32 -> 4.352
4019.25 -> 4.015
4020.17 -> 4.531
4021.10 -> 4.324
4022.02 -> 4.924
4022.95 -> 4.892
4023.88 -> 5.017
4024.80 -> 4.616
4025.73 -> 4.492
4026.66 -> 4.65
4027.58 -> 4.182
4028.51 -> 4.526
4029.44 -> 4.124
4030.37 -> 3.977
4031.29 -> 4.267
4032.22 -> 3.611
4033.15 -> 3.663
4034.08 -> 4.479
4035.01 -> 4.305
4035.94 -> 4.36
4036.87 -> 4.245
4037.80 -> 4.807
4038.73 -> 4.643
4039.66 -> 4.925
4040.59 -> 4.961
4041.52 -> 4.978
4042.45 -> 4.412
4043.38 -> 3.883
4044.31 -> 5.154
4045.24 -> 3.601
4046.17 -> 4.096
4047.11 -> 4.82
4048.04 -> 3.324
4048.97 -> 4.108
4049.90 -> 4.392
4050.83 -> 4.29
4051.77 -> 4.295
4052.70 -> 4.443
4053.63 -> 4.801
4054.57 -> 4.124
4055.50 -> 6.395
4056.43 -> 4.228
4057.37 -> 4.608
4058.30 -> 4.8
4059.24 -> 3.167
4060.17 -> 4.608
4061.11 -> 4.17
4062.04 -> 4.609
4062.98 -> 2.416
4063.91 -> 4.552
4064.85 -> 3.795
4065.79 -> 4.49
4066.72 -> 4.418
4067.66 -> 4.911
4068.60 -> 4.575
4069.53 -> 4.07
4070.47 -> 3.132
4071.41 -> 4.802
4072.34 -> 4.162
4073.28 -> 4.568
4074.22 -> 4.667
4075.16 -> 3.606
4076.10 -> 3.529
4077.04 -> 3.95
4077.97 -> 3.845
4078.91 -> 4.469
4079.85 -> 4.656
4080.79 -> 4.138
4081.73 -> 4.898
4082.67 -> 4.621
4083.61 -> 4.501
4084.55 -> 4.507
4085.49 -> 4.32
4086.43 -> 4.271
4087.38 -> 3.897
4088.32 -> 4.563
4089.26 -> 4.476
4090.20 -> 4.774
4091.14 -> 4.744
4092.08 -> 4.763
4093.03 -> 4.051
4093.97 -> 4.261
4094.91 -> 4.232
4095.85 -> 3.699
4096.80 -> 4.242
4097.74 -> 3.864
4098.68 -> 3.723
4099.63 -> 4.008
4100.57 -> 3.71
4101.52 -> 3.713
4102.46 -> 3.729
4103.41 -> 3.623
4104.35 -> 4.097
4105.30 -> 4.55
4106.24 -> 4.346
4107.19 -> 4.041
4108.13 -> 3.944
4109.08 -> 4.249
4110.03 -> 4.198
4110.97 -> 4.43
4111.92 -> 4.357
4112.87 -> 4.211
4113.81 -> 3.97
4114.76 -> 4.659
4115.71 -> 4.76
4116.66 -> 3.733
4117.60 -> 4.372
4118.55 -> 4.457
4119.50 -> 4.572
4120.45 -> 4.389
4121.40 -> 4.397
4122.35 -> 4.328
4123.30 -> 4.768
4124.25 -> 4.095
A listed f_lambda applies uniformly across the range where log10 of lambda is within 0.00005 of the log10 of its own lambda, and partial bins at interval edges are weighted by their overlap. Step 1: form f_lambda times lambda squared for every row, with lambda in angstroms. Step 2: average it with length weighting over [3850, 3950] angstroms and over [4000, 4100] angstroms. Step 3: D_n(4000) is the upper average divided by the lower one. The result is 1.88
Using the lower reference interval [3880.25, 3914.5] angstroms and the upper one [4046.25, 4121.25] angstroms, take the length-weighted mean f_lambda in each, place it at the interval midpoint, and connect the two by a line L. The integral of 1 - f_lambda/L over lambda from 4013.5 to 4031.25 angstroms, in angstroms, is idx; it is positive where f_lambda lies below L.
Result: -3.2 angstroms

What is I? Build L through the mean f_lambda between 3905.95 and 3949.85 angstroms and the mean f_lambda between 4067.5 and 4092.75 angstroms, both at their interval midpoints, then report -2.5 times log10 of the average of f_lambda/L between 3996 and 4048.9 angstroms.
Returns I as -0.20 mag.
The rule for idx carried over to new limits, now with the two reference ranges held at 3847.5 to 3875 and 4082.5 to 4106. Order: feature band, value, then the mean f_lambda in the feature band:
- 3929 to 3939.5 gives 4.56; 1.61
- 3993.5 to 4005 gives -3.62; 4.46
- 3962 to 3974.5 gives 6.02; 1.62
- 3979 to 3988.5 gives -1.60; 3.81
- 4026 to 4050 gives -3.93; 4.33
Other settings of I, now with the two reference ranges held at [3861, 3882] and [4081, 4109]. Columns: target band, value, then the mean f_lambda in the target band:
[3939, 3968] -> 0.16 mag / 2.51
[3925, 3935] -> 0.45 mag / 1.77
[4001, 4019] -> -0.25 mag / 4.31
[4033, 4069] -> -0.15 mag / 4.39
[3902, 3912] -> -0.21 mag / 3.01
